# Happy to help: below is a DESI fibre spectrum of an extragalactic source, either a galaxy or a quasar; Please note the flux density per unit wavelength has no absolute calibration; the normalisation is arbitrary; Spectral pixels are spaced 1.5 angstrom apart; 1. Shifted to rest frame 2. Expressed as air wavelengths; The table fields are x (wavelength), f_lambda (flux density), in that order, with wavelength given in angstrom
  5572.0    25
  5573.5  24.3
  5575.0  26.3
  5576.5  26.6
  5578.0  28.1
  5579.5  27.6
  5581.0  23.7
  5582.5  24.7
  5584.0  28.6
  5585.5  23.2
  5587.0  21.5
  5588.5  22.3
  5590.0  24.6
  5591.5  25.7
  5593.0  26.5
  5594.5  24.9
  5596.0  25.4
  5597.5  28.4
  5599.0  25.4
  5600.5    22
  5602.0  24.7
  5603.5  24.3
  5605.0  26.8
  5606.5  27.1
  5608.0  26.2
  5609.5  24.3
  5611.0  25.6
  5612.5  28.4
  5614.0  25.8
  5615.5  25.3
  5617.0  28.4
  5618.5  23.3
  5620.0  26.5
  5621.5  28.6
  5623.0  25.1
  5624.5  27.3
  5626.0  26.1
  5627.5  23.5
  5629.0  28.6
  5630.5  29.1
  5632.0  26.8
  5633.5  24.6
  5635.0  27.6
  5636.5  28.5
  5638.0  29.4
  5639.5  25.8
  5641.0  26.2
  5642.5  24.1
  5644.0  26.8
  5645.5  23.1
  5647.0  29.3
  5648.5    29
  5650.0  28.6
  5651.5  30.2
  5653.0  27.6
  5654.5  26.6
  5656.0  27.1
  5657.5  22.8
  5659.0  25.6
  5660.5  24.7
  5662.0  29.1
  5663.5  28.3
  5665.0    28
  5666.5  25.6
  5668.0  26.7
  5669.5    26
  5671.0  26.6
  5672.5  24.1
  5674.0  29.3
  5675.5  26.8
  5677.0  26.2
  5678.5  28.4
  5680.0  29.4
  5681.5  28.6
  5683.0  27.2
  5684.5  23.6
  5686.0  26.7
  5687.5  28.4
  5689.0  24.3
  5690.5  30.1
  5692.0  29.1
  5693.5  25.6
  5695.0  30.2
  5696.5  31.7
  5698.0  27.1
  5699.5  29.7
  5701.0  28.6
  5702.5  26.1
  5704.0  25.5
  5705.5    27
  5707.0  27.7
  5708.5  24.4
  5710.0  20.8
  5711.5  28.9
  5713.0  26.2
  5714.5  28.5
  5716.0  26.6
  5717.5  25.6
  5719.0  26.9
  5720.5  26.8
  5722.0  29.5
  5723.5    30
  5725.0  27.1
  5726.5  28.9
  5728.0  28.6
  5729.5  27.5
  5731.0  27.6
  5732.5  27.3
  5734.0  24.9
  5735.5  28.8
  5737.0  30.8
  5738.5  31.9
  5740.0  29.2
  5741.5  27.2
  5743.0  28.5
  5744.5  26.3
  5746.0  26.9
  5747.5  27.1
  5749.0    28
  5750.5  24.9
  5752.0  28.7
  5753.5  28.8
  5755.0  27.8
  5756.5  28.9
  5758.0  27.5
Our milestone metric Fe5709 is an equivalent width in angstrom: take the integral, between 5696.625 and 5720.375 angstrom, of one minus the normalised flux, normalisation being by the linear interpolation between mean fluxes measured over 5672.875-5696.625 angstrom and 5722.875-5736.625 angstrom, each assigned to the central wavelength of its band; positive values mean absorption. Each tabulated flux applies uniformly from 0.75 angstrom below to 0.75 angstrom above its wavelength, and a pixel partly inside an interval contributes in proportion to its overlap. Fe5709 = 0.9 angstrom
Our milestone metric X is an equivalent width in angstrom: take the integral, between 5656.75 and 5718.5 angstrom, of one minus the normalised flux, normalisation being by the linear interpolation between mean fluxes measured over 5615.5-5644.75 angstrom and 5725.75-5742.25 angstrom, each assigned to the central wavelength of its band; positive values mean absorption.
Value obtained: 1.44 angstrom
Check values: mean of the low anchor 26.6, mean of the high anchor 28.4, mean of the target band 27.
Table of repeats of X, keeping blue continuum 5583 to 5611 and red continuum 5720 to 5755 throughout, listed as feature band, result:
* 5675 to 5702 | -0.83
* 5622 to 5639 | -0.76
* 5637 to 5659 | -0.58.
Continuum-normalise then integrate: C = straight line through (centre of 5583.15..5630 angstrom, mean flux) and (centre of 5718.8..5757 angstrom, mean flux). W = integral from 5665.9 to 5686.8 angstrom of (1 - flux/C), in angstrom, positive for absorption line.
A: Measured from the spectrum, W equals 0.1 angstrom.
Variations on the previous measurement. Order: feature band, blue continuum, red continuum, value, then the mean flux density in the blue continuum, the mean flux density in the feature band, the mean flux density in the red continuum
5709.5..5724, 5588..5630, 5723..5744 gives 0.5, 25.8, 27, 28.4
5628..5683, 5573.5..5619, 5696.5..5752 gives -1.3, 25.5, 27.1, 27.5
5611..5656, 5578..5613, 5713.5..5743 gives -1.3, 25.3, 26.9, 28.1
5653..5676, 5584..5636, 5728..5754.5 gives 0.1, 25.8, 26.5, 27.9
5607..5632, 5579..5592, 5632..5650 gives -0.4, 24.6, 26.4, 26.8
